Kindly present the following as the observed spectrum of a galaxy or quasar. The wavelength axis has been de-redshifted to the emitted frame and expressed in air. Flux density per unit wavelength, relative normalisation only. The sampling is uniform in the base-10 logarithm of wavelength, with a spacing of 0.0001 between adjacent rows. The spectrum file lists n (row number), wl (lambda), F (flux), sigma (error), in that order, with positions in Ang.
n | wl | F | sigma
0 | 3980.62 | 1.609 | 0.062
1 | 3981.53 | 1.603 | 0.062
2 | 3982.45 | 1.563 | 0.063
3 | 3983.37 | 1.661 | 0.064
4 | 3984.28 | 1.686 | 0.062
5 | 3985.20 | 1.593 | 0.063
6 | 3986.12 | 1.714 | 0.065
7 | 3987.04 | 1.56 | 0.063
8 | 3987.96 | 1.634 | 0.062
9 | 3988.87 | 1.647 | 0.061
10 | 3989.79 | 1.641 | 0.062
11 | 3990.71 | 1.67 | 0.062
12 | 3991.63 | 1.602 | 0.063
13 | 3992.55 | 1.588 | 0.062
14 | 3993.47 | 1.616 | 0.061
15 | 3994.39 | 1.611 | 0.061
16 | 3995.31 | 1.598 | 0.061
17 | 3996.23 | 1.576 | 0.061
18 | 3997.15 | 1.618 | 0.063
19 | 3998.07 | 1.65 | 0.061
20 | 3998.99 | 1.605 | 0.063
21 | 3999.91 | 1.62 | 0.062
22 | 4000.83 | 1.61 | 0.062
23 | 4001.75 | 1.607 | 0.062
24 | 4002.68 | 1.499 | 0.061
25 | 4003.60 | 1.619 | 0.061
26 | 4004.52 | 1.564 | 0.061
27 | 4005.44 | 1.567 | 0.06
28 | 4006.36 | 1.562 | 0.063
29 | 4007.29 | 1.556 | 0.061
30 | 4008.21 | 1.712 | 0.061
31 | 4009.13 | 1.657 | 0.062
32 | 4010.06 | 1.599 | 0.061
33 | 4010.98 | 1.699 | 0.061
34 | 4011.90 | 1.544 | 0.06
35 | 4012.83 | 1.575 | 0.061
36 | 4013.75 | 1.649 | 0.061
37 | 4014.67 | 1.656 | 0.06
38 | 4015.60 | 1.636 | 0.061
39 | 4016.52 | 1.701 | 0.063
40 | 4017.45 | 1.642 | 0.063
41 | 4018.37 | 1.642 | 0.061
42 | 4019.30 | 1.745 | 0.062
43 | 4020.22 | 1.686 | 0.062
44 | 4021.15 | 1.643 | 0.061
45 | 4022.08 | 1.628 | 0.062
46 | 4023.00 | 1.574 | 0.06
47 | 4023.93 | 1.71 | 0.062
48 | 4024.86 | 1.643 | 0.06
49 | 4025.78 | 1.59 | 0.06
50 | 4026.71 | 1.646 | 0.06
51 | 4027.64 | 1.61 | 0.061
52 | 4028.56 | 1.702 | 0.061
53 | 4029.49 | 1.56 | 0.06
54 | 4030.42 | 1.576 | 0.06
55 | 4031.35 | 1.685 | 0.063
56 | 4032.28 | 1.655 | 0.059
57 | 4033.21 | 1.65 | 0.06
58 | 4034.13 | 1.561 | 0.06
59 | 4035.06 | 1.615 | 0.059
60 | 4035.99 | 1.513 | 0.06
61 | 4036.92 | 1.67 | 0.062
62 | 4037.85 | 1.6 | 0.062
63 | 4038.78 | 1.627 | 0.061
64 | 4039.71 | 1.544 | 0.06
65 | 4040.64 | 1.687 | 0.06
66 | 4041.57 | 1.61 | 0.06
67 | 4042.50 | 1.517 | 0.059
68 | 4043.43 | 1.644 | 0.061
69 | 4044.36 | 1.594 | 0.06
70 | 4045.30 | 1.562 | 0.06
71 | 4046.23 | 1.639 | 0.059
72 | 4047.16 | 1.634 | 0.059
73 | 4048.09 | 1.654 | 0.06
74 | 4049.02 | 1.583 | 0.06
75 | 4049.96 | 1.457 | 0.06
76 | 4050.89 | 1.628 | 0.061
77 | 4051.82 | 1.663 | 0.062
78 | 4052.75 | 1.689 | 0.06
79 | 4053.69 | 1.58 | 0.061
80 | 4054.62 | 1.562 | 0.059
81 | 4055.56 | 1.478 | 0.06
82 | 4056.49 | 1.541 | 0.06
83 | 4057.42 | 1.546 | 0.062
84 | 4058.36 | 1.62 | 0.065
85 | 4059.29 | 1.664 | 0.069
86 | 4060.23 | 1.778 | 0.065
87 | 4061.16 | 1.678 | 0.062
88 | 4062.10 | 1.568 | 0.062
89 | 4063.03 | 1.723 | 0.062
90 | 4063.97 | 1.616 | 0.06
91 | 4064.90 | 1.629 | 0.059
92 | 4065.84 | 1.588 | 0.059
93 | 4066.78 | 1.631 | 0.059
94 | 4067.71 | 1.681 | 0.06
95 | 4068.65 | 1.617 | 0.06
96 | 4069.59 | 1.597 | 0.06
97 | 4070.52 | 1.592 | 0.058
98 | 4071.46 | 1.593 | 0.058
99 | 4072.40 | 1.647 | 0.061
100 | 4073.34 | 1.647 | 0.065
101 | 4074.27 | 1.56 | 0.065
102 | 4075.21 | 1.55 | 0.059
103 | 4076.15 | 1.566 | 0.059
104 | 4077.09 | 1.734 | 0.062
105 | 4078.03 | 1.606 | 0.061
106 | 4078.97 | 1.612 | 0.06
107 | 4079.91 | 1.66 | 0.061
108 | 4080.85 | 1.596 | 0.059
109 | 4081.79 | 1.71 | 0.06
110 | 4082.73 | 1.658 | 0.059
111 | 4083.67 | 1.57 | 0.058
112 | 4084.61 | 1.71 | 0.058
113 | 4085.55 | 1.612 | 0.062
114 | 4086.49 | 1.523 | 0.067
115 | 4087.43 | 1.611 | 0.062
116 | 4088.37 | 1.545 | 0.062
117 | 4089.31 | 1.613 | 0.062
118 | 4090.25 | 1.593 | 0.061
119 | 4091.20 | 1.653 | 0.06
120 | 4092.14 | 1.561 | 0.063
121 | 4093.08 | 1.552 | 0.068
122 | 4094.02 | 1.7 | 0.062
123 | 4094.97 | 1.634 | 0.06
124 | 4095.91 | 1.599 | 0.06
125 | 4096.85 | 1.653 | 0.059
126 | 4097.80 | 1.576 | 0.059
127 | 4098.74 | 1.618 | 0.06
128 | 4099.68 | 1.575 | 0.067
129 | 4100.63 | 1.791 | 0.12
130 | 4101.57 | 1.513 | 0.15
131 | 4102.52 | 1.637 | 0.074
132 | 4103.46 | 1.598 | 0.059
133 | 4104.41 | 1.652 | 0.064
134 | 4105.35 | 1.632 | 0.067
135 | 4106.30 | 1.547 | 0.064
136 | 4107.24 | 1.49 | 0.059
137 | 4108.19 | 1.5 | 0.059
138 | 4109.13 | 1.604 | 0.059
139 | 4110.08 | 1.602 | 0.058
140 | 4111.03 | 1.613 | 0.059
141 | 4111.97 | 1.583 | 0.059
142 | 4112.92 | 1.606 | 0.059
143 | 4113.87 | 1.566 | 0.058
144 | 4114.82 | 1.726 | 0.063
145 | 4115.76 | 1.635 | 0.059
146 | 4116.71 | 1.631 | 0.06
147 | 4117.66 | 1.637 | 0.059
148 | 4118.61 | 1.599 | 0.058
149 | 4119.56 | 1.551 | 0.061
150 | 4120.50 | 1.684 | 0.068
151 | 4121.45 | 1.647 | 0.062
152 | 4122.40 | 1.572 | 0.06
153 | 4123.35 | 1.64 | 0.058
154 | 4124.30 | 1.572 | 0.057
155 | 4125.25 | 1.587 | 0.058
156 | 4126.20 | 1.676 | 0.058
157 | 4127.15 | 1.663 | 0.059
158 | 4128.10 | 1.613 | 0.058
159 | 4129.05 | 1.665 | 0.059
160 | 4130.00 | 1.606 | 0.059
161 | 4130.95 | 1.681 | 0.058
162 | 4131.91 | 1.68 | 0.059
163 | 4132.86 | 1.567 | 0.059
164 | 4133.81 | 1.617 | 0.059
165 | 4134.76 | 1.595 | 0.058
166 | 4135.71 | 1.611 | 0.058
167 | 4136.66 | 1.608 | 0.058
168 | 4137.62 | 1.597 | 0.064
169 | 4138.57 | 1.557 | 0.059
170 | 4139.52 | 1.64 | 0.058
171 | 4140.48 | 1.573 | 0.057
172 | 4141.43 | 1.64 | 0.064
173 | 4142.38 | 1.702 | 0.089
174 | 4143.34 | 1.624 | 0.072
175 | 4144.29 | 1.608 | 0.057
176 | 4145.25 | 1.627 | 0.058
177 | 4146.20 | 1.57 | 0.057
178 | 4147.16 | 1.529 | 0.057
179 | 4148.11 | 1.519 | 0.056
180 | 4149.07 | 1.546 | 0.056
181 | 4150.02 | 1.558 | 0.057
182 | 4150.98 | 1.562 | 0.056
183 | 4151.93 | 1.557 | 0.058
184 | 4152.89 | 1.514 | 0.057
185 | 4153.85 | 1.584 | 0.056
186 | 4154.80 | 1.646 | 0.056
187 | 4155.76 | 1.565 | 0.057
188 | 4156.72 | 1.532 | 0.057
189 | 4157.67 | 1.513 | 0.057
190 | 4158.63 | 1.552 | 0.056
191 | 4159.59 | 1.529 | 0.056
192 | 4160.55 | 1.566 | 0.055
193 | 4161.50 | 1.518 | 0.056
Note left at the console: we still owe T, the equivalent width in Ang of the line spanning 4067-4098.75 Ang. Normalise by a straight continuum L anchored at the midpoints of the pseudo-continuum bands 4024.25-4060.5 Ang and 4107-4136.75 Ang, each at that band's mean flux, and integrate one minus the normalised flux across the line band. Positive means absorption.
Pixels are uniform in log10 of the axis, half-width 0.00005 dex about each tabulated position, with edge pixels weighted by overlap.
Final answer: -0.1 Ang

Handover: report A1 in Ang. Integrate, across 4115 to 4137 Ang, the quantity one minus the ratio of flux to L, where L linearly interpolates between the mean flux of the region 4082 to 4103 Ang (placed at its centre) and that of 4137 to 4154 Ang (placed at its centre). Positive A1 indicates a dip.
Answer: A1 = -0.4 Ang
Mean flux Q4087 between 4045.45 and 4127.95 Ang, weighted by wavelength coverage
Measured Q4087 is 1.61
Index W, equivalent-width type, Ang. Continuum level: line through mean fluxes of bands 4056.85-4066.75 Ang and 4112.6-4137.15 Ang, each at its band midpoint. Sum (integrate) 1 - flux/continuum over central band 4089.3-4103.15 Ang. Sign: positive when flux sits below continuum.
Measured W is 0.1 Ang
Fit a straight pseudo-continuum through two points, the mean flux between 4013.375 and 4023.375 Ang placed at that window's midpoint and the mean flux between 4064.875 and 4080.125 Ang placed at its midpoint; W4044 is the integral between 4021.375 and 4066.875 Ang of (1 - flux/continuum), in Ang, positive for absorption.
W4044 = 0.6 Ang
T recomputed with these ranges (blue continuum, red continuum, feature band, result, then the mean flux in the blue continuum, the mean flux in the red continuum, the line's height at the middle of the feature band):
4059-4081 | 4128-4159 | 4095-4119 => 0.1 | 1.63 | 1.59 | 1.61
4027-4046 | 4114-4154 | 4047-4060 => 0.1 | 1.61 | 1.61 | 1.61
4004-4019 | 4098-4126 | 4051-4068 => -0.1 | 1.62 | 1.61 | 1.62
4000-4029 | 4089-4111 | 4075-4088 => -0.1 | 1.63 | 1.6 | 1.61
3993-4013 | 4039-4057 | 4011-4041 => -0.6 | 1.6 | 1.59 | 1.6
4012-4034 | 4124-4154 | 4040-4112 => 0.5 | 1.64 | 1.6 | 1.62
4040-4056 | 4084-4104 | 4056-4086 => -0.4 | 1.6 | 1.61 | 1.61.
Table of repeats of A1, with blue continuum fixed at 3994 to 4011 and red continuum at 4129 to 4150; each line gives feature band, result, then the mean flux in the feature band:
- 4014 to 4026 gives -0.4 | 1.66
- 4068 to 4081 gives -0.1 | 1.61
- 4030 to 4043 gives 0.0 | 1.61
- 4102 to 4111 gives 0.1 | 1.58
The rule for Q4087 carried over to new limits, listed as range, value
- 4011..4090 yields 1.62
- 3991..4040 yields 1.62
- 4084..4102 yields 1.61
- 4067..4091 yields 1.62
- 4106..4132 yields 1.61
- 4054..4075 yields 1.62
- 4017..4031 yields 1.64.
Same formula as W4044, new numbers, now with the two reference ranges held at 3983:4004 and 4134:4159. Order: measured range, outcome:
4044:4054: 0.0 Ang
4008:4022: -0.3 Ang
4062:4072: -0.1 Ang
